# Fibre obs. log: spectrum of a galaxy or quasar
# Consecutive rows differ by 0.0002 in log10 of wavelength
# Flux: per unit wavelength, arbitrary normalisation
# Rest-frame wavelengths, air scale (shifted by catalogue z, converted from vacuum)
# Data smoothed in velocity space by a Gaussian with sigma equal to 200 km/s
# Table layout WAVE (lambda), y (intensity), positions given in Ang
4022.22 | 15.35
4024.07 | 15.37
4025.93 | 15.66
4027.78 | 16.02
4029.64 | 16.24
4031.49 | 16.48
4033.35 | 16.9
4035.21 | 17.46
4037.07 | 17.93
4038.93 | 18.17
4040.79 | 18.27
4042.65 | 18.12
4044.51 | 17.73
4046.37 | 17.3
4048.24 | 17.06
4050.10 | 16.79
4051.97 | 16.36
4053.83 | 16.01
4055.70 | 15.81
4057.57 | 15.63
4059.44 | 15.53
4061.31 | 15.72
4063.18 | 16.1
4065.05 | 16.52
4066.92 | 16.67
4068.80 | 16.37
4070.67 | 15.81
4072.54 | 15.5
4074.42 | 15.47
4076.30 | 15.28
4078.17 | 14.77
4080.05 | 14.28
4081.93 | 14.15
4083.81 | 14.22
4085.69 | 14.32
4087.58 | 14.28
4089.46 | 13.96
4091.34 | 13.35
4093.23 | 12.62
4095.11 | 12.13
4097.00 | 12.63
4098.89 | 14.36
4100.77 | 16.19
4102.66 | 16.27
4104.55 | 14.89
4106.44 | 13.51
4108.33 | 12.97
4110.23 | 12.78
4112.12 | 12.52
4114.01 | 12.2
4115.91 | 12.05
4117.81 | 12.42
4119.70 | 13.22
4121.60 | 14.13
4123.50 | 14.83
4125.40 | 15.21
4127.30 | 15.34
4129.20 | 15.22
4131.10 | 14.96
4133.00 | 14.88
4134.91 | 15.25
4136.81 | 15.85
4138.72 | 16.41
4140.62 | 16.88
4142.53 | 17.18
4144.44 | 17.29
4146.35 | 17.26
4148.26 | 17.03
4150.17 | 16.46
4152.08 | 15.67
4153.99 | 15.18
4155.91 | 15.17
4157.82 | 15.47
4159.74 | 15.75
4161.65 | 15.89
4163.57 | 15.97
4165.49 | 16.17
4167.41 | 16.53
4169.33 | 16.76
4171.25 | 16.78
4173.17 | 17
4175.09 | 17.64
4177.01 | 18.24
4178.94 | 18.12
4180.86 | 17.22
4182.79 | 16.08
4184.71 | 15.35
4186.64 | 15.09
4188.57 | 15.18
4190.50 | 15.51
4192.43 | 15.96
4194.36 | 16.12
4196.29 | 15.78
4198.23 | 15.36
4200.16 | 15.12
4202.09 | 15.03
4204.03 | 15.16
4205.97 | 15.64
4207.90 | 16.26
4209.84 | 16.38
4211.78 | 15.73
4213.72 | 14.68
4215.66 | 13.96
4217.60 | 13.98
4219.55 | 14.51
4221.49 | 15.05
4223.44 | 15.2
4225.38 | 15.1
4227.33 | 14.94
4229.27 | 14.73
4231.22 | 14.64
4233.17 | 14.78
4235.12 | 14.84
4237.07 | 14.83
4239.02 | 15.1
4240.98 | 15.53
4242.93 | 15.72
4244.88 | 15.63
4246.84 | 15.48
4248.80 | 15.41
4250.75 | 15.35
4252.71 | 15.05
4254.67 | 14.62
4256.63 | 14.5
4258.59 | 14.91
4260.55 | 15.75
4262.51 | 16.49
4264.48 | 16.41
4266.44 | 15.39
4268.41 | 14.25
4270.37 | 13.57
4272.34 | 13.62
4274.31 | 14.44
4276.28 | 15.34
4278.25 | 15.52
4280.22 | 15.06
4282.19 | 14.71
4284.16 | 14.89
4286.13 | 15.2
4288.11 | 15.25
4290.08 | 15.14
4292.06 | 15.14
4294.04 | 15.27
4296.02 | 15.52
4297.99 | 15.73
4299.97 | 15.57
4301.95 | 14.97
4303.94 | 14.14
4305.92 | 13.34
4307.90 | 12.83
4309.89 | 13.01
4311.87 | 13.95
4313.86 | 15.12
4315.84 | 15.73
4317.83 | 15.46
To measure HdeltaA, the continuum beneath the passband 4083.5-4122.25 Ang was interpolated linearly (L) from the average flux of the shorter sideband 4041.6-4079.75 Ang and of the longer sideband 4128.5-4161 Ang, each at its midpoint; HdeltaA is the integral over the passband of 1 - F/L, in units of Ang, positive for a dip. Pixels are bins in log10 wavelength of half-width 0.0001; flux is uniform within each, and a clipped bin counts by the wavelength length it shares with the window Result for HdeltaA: 6.1 Ang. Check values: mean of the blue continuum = 16.2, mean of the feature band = 13.6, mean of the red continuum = 16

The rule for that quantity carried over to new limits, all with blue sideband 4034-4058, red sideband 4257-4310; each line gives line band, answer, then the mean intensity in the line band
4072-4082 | 1.13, 14.9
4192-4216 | 0.22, 15.5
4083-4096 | 2.48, 13.6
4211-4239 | 1.20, 14.8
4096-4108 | 1.50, 14.5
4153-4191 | -0.74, 16.3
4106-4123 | 3.71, 12.9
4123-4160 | 0.82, 15.9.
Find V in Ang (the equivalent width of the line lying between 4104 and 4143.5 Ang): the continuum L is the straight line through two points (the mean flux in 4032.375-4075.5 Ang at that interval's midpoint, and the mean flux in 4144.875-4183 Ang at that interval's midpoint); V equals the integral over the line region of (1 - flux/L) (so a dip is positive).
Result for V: 5.2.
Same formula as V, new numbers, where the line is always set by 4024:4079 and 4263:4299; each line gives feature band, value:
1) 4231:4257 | 0.2 Ang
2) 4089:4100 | 2.0 Ang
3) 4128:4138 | 0.4 Ang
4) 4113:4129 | 2.3 Ang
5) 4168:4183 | -1.5 Ang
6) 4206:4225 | 0.4 Ang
